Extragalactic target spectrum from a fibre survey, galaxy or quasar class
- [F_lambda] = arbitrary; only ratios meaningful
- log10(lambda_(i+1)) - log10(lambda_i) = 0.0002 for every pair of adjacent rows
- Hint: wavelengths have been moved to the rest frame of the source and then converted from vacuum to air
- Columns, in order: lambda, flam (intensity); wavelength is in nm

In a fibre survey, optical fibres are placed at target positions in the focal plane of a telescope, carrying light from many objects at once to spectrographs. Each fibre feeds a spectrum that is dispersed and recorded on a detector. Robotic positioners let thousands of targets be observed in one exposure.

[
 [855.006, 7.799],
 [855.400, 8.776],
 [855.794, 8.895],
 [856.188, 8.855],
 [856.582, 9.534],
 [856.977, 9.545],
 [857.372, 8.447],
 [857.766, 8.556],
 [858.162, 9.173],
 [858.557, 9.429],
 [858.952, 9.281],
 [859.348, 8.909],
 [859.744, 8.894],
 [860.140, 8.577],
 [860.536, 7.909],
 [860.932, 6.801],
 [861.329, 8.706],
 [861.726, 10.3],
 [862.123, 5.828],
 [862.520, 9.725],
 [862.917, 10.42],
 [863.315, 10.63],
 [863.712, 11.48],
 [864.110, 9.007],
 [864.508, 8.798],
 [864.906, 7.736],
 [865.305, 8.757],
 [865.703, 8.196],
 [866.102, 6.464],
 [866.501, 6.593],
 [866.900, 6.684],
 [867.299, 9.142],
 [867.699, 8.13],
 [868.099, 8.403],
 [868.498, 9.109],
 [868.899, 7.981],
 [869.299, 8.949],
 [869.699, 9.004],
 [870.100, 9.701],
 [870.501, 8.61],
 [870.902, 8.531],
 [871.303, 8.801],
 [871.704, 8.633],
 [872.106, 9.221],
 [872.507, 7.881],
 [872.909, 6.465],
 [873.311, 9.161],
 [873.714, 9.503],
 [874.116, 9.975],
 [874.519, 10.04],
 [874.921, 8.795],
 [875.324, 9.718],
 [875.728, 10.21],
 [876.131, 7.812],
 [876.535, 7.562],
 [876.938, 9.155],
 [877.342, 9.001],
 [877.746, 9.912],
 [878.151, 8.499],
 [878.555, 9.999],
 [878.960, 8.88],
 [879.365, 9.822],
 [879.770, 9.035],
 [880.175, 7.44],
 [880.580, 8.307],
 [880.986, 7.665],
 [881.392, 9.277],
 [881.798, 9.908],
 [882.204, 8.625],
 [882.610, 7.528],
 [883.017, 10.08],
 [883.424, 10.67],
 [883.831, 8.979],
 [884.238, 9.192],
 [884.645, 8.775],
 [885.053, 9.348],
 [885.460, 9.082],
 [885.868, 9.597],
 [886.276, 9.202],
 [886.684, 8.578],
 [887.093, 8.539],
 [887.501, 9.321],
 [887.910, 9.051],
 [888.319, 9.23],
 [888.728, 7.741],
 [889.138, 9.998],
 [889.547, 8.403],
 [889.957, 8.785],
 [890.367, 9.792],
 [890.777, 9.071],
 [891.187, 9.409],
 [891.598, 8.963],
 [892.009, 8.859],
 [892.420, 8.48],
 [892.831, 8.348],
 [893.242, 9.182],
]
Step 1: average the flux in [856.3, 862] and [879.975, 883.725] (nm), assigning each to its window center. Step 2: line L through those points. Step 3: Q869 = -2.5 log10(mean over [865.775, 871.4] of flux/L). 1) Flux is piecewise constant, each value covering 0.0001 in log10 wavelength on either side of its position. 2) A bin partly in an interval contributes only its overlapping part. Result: 0.07 mag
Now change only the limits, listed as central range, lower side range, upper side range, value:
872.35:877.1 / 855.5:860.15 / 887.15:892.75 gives 0.017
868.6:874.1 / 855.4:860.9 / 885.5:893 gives 0.025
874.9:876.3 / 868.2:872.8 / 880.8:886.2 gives -0.039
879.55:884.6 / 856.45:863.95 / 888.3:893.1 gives 0.007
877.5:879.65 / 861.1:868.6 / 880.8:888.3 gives -0.053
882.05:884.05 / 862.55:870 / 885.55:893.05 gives -0.036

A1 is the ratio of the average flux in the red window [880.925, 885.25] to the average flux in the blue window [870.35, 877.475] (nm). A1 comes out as 1.03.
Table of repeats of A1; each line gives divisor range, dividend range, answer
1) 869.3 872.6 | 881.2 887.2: 1.04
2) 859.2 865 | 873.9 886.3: 1.02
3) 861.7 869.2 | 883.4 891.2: 1.06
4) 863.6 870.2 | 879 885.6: 1.07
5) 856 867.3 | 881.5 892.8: 1.04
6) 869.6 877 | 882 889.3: 1.02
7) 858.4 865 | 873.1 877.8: 1.03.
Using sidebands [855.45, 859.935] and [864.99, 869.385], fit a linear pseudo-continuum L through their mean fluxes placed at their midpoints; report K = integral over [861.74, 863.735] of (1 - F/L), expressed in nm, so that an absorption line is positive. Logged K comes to -0.24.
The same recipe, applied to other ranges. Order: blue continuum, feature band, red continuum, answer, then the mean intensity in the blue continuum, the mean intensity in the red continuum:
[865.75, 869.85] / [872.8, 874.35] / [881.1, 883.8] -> -0.07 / 8.04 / 9.27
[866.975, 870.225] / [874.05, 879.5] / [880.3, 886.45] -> -0.19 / 8.7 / 9.06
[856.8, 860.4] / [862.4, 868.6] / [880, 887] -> 0.19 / 8.96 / 8.96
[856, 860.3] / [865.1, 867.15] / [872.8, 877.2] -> 0.37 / 9.02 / 9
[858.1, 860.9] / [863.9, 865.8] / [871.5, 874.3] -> 0.04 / 8.75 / 8.68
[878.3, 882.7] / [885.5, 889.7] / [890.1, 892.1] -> 0.05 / 8.8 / 9.22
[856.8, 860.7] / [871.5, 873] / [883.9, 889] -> 0.13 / 8.88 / 8.98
